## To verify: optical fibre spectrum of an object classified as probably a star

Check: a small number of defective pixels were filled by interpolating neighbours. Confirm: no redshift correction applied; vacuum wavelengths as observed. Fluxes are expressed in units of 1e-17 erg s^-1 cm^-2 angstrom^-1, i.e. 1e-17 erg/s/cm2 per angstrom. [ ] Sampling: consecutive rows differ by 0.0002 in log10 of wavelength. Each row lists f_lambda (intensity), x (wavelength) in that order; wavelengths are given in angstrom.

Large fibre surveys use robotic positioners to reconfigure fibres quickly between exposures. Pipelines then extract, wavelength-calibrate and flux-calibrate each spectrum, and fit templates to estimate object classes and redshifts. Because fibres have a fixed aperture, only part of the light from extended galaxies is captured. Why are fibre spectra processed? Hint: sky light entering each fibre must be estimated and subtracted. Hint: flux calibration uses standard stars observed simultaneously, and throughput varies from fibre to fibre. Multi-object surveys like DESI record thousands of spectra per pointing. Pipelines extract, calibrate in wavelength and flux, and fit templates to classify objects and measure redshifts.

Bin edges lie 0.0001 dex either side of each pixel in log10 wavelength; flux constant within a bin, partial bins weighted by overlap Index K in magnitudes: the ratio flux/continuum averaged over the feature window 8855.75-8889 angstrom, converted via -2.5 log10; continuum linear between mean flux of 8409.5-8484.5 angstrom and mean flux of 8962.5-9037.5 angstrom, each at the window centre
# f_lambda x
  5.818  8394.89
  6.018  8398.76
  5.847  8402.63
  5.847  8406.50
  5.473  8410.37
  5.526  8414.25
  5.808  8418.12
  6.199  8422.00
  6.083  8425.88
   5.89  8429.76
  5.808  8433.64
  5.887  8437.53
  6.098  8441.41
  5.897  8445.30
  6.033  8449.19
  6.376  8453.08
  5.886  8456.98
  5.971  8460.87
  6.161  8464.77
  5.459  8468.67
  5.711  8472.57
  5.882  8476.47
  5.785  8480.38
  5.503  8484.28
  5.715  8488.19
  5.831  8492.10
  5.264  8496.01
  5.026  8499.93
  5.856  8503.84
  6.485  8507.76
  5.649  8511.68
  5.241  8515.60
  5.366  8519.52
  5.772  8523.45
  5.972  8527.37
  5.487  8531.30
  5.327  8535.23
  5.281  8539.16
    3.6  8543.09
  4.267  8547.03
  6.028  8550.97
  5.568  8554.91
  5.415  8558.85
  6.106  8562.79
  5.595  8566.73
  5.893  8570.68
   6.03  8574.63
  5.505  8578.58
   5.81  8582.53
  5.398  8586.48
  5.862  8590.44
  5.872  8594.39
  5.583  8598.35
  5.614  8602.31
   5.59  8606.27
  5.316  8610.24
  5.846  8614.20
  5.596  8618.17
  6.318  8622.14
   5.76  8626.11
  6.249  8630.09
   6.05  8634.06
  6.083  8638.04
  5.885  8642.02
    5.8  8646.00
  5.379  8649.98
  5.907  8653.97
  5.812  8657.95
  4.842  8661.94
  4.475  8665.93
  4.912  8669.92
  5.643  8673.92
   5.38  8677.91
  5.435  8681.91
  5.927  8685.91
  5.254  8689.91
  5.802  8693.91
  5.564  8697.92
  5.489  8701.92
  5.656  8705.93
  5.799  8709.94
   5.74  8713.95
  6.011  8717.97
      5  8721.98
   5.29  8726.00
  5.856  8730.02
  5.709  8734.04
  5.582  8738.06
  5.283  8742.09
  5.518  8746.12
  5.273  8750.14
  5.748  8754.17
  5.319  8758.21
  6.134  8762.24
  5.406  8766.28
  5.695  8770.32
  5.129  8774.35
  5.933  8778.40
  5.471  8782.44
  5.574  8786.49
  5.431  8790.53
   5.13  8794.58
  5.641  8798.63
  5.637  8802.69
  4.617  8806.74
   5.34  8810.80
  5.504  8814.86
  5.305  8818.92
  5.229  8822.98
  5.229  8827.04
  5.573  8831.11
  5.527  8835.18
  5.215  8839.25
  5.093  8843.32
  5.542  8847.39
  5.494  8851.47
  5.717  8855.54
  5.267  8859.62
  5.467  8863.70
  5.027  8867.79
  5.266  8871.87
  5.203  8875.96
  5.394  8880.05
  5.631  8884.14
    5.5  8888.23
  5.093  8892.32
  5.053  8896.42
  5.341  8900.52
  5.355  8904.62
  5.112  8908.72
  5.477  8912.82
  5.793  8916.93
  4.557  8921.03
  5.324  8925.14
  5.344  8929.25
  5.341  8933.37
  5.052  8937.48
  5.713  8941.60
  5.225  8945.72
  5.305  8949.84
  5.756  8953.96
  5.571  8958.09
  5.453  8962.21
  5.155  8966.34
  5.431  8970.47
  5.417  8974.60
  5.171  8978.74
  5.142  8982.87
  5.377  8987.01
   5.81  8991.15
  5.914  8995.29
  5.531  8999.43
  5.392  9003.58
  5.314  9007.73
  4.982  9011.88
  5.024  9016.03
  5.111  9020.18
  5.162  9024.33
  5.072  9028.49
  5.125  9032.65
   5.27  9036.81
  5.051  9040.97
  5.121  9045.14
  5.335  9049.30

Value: 0.02 mag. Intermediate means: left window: 5.89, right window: 5.3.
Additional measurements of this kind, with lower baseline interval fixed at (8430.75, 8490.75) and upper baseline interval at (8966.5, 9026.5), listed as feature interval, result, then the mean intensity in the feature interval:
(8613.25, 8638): -0.05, 5.98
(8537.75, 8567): 0.11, 5.21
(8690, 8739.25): 0.00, 5.61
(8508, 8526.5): 0.04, 5.63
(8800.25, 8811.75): 0.07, 5.2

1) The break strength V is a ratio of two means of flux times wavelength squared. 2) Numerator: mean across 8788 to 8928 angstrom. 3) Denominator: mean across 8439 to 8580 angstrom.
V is 1.0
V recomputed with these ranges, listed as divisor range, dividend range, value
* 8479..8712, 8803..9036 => 1.03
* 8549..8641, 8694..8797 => 0.99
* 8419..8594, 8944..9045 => 1.05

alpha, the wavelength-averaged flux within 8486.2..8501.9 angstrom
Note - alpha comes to 5.46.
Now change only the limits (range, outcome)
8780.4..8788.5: 5.52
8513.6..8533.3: 5.57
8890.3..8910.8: 5.19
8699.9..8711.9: 5.65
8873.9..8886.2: 5.41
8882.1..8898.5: 5.32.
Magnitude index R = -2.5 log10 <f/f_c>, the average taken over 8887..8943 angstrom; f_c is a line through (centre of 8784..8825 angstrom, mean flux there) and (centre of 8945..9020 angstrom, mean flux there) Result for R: 0.017 mag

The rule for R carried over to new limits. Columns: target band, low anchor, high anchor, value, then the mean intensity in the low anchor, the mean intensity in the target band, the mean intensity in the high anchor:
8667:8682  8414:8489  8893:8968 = 0.07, 5.89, 5.28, 5.33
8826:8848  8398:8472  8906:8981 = 0.02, 5.9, 5.36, 5.34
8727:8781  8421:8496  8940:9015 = 0.01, 5.88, 5.58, 5.42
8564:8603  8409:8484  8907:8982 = 0.00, 5.89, 5.73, 5.34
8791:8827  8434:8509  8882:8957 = 0.03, 5.83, 5.3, 5.34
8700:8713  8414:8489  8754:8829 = -0.02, 5.89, 5.66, 5.44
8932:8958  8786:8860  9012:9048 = -0.04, 5.37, 5.41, 5.12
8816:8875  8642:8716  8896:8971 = 0.01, 5.5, 5.35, 5.34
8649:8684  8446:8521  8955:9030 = 0.06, 5.75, 5.31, 5.34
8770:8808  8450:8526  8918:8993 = 0.01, 5.74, 5.43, 5.35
